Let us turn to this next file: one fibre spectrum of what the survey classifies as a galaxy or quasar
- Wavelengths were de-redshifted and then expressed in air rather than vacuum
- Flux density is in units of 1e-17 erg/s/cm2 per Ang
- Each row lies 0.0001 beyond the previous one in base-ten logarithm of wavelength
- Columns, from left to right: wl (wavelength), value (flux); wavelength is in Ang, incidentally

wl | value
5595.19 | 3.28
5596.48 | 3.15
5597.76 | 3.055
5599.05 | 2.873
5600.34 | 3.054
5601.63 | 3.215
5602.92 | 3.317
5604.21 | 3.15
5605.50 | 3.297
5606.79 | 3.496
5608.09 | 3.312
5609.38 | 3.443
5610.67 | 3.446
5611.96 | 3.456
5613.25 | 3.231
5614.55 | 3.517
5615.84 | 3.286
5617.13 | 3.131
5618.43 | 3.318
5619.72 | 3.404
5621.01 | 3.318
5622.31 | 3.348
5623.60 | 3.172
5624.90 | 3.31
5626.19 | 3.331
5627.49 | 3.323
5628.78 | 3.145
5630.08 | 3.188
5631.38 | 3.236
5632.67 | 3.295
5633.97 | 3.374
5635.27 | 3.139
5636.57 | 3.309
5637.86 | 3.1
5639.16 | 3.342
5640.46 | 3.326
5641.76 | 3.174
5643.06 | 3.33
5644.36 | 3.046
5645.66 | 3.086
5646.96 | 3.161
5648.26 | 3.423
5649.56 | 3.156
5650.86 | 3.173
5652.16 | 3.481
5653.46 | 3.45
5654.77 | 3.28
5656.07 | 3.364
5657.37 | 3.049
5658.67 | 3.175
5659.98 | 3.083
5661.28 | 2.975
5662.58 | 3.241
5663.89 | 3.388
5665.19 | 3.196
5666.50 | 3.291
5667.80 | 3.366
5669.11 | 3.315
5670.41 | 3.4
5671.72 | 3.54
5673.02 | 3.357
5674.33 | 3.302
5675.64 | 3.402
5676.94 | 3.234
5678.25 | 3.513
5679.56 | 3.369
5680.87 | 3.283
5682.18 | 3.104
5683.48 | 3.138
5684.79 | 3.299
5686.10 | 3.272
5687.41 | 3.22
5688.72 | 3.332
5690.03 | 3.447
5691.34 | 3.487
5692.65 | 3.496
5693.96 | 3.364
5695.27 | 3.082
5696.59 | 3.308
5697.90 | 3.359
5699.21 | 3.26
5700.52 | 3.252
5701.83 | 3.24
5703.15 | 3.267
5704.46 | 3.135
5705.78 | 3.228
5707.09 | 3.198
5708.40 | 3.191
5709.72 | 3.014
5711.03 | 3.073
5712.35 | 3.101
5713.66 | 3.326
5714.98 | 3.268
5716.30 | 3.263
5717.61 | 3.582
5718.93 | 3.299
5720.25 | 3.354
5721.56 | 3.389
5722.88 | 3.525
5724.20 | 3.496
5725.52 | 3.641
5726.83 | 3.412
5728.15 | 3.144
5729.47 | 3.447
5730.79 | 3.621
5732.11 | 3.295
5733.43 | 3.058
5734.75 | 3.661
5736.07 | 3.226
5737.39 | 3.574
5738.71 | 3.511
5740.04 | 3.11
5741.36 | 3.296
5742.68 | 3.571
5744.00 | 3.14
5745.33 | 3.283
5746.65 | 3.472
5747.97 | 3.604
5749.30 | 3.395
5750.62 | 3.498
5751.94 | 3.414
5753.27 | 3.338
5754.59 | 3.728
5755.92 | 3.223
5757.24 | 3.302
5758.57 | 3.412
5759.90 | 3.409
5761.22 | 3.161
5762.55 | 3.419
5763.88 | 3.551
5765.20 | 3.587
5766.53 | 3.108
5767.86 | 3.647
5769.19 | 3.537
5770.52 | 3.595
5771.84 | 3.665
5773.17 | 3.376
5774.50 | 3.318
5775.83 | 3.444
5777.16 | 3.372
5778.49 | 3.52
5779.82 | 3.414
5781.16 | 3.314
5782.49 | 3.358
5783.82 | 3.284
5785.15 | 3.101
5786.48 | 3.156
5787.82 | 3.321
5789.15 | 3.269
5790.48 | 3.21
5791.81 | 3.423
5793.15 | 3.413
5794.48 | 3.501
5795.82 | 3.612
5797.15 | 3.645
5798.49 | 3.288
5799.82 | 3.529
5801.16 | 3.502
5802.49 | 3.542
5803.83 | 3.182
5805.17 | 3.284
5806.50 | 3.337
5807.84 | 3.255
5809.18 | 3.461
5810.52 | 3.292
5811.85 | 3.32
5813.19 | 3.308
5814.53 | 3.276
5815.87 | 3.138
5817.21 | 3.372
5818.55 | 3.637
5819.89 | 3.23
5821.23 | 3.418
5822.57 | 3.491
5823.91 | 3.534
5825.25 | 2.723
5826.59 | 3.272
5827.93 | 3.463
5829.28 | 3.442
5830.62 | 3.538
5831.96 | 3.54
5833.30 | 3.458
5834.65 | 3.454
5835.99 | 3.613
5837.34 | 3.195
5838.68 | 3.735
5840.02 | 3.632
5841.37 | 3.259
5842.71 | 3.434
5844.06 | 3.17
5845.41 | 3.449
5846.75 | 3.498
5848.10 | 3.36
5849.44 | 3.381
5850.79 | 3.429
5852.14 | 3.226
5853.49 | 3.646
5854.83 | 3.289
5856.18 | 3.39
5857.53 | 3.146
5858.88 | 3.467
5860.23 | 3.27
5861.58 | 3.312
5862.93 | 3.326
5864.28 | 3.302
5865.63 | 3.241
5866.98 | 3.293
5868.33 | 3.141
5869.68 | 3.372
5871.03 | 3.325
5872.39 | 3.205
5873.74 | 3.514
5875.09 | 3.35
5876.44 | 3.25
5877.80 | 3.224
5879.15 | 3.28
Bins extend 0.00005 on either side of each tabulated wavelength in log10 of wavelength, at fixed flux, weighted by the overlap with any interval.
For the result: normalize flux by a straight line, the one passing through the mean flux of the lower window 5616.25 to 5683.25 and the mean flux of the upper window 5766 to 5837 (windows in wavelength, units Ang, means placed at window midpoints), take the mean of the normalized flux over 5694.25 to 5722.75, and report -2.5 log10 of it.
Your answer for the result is 0.02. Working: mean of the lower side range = 3.27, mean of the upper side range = 3.39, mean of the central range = 3.25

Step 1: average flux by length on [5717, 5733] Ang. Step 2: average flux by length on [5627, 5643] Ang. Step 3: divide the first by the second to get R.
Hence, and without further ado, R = 1.06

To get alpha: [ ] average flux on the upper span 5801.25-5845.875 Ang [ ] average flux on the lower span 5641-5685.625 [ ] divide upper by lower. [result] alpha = 1.03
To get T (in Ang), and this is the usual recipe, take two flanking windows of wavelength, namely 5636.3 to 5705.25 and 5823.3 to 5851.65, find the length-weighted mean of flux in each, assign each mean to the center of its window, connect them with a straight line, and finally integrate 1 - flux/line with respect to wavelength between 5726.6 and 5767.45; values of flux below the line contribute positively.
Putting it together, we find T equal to -0.6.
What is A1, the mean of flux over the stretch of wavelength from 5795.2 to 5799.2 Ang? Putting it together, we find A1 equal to 3.52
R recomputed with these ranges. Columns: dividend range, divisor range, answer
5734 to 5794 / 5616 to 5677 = 1.04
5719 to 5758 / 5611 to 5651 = 1.04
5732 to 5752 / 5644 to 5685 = 1.03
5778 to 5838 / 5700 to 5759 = 1.01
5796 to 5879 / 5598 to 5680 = 1.03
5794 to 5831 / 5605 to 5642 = 1.02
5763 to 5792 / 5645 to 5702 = 1.03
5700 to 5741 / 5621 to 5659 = 1.02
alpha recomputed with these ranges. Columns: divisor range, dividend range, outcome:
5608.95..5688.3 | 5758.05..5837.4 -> 1.03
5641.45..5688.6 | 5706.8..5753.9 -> 1.03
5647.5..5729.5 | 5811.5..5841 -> 1.03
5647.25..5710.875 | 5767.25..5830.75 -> 1.03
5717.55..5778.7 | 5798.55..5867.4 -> 0.99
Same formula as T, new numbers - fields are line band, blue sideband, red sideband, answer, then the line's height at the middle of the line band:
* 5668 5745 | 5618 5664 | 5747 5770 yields 0.6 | 3.35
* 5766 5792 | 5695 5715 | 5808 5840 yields -0.4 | 3.32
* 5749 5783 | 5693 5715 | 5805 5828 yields -1.6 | 3.27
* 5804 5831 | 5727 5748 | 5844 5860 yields 0.3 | 3.37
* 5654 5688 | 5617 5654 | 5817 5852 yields 0.1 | 3.29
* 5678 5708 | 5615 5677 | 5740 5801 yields 0.3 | 3.32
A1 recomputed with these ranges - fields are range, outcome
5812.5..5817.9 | 3.27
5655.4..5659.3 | 3.2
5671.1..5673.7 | 3.45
